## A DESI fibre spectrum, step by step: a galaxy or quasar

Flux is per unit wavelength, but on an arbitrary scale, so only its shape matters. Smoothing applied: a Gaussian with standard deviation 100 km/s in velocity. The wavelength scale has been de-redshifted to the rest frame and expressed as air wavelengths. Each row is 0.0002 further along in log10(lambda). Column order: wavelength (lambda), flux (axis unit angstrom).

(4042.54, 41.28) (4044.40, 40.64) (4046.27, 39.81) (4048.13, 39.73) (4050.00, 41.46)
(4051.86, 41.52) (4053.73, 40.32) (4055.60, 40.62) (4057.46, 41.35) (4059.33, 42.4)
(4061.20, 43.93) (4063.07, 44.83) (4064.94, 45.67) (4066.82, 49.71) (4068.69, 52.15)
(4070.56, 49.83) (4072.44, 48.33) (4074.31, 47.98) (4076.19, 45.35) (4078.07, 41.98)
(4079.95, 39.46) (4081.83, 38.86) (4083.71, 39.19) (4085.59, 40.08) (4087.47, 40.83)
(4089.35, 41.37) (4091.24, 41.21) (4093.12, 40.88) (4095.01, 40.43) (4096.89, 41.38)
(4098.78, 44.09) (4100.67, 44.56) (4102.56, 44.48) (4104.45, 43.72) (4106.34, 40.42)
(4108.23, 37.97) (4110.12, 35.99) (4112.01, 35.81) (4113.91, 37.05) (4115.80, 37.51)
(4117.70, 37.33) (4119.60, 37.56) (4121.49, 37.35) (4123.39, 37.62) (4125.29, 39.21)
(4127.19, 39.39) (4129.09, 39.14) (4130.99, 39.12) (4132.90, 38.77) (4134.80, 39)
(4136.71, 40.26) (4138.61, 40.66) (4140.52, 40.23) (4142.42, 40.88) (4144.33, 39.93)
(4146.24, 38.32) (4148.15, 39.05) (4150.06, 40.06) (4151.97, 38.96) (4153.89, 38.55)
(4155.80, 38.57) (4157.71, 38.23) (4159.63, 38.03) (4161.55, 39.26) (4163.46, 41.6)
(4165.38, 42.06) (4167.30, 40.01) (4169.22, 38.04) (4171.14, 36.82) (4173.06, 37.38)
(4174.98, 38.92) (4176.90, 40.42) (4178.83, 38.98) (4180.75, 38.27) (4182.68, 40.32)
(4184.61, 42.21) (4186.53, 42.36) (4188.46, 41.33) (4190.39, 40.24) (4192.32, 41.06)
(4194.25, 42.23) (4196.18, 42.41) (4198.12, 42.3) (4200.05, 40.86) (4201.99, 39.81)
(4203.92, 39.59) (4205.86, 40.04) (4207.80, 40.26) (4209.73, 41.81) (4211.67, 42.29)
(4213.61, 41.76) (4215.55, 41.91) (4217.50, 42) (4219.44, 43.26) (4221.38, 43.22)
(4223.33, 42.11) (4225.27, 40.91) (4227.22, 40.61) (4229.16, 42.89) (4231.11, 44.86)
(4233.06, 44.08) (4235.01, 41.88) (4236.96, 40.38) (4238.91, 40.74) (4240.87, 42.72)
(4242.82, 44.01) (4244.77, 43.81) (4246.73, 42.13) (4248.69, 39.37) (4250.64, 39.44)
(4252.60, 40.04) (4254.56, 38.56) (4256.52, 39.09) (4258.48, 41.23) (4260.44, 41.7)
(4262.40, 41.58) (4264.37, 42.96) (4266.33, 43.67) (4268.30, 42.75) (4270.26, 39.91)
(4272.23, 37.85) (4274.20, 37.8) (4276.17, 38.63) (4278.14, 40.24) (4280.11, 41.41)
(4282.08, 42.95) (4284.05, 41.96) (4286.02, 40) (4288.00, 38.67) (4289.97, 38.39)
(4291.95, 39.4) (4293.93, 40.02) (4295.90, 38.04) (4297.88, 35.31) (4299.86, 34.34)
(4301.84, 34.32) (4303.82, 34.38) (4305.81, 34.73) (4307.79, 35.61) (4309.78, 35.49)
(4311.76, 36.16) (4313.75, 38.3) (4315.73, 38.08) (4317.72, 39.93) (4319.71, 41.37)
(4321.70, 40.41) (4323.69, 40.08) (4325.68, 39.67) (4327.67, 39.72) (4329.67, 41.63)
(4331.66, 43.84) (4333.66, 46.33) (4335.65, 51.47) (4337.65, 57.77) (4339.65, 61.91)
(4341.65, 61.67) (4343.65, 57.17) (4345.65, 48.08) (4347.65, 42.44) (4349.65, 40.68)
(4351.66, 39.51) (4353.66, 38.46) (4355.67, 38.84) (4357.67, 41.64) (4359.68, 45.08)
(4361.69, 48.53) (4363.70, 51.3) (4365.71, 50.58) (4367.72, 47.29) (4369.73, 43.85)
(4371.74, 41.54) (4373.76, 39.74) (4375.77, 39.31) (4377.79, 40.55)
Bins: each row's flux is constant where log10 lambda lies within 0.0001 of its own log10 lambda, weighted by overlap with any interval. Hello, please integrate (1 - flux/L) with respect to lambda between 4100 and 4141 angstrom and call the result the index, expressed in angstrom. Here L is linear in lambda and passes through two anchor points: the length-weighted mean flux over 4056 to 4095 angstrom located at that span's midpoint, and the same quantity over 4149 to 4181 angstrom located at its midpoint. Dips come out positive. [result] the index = 2.1 angstrom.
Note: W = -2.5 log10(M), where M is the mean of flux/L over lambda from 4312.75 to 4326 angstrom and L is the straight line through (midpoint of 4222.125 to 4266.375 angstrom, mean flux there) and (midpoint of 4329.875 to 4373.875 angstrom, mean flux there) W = 0.15 mag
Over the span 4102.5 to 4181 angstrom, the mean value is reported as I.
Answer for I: 39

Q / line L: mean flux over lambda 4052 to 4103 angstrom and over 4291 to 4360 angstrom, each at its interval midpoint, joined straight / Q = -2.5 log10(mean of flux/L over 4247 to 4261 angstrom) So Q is 0.06 mag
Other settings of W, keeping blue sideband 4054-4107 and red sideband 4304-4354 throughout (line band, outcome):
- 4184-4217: 0.05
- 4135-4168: 0.10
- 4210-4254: 0.04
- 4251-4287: 0.07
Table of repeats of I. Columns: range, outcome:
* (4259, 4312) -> 38.9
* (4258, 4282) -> 40.9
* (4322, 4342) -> 47.7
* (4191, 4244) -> 41.9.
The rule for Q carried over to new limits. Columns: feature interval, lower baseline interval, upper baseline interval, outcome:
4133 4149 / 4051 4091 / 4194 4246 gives 0.08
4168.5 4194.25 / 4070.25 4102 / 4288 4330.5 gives 0.02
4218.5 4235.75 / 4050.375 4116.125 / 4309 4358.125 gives 0.02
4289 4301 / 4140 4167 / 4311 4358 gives 0.16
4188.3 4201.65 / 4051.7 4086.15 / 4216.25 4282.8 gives 0.02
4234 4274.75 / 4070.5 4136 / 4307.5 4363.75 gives 0.05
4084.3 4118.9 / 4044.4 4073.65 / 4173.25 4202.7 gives 0.07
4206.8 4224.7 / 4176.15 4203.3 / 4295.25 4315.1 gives -0.06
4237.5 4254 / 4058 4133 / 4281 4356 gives 0.01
